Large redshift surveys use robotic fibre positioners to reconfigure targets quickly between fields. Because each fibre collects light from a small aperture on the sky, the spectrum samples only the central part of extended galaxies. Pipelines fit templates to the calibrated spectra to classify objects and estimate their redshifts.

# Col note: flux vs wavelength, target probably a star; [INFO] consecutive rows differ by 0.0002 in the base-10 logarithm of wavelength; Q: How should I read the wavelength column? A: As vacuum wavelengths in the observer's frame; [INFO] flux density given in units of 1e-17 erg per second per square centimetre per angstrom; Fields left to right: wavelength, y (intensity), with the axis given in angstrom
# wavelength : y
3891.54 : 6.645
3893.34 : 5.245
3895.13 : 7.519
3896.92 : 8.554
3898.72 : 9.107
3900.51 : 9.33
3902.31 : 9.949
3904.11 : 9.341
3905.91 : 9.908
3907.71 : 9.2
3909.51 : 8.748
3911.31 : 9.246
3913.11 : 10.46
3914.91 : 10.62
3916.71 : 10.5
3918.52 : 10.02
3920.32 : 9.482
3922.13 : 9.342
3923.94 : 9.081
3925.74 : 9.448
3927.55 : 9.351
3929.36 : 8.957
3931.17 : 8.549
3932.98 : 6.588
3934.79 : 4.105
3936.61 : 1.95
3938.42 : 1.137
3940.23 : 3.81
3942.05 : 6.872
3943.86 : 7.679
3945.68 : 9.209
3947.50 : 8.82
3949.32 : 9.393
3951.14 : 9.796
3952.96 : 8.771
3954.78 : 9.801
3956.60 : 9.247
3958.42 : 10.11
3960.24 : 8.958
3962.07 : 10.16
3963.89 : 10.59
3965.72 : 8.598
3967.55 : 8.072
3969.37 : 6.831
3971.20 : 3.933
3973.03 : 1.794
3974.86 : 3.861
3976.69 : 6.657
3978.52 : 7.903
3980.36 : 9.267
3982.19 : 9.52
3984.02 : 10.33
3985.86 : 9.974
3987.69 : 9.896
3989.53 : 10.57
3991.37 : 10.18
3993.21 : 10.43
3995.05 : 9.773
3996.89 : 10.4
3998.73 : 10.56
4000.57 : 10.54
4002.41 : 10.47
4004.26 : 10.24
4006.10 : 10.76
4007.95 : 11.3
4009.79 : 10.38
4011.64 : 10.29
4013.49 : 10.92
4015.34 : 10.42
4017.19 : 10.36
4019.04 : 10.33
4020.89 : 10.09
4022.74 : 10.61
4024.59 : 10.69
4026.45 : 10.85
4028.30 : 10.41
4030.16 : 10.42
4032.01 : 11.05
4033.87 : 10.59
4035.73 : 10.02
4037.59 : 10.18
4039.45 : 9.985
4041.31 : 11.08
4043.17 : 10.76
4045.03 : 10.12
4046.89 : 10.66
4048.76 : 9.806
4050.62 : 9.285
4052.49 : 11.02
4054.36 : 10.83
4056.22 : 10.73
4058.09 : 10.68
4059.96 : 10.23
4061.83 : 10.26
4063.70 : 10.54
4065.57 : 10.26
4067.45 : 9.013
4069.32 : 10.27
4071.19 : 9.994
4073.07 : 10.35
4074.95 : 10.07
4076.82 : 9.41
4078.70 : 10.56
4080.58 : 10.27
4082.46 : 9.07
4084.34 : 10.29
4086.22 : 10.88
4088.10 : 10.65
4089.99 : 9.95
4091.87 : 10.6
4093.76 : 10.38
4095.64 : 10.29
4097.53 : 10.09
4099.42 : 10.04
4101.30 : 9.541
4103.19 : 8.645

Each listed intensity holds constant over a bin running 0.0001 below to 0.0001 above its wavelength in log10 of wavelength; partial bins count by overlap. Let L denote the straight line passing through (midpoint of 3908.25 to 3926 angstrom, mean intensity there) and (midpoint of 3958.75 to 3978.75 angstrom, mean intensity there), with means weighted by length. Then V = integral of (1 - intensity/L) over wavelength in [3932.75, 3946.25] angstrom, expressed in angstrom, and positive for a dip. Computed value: 5.6 angstrom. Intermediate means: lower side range 9.7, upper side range 7.09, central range 5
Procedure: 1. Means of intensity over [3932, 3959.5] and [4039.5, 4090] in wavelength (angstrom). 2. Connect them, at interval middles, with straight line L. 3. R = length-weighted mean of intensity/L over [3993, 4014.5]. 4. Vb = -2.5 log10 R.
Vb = -0.21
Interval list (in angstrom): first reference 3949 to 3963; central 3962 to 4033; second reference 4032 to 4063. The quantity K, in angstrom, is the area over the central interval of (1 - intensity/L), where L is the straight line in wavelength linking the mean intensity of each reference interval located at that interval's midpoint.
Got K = 3.47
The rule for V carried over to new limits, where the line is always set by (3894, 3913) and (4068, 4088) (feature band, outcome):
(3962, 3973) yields 2.4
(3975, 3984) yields 1.3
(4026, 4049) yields -1.4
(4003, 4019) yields -1.4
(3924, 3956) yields 6.7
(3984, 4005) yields -1.4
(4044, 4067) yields -0.8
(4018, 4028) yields -0.7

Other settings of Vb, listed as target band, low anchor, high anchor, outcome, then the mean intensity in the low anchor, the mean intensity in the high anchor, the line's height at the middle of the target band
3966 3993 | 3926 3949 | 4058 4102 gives -0.03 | 6.58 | 10.1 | 7.63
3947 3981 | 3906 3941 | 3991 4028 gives 0.14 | 7.98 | 10.5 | 9.16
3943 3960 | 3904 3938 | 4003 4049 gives -0.01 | 8.55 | 10.5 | 9.12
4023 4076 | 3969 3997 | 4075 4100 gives -0.10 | 8.17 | 10.2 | 9.46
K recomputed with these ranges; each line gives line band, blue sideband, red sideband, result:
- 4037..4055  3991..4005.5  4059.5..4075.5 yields -0.3 angstrom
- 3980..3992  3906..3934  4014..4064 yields -0.1 angstrom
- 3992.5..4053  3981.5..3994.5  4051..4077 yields -1.5 angstrom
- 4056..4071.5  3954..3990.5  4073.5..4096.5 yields -0.6 angstrom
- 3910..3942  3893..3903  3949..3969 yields 3.7 angstrom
